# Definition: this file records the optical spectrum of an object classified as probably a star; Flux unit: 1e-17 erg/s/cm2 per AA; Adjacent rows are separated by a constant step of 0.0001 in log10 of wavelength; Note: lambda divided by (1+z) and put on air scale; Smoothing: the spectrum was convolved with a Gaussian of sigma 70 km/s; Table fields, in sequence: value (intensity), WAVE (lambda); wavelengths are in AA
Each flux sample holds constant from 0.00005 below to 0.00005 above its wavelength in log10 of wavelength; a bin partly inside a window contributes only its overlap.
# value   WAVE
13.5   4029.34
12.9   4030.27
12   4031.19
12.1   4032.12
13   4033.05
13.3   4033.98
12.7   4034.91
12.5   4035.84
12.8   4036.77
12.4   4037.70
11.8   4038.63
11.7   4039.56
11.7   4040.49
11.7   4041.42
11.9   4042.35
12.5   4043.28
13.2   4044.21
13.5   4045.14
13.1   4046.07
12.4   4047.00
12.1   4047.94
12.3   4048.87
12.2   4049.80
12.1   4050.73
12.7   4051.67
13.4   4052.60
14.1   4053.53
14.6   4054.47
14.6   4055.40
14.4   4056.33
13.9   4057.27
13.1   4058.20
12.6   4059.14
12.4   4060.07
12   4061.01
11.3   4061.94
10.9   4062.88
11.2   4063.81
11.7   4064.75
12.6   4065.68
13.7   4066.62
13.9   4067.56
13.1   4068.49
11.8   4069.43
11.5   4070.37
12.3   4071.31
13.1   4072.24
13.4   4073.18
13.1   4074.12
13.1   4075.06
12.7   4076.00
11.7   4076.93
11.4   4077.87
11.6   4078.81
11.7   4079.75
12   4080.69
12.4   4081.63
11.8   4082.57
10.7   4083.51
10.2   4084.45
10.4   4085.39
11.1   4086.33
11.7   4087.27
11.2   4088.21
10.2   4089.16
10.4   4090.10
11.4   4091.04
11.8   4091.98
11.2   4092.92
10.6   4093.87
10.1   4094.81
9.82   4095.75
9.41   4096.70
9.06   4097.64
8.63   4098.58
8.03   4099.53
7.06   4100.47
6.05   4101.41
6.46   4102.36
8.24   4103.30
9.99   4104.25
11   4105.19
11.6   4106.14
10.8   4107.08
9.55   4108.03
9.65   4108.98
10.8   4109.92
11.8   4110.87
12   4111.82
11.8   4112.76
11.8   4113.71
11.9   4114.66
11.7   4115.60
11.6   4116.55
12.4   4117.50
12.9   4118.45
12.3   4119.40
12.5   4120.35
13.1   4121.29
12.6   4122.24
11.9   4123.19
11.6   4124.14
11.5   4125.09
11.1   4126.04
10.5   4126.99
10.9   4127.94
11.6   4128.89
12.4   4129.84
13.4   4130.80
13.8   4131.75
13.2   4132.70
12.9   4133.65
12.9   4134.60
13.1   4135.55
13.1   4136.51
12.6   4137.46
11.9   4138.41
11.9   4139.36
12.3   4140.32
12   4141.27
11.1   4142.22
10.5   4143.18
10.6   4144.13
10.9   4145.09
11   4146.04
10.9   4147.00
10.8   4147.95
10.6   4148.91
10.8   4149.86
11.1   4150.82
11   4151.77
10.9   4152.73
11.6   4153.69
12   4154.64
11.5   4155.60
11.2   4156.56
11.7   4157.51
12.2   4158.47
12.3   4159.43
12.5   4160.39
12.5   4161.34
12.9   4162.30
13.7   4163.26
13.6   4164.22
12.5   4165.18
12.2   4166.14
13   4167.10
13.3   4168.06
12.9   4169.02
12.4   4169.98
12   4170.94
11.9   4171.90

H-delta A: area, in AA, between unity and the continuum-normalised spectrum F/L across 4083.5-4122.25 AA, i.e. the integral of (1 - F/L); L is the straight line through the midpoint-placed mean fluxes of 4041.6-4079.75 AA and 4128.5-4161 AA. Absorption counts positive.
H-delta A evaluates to 5.2 AA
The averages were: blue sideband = 12.7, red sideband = 11.8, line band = 10.6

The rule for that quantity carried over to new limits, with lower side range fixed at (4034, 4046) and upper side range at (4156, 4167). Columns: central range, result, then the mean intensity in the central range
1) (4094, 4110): 4.21 AA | 9.19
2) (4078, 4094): 1.59 AA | 11.2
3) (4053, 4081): -0.48 AA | 12.7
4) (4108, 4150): 2.22 AA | 11.8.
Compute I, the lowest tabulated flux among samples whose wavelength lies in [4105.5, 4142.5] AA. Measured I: 9.55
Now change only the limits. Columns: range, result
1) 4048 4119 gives 6.05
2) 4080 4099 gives 8.63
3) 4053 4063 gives 10.9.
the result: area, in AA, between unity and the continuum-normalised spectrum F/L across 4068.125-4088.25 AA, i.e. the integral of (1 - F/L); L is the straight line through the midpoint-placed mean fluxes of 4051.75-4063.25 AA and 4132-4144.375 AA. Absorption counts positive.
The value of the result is 1.5 AA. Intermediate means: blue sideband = 13.1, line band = 11.9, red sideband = 12.2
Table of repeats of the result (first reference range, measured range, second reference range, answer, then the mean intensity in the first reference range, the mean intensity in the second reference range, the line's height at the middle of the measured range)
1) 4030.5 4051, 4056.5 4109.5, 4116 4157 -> 4.5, 12.4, 11.8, 12.2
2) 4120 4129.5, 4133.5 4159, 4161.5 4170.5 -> 1.6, 11.7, 12.9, 12.4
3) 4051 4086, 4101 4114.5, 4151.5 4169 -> 2.4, 12.5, 12.3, 12.4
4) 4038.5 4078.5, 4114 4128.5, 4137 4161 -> -0.1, 12.6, 11.4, 11.8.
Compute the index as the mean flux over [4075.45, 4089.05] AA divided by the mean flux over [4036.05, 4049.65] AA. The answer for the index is 0.9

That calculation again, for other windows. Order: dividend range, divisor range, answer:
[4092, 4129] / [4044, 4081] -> 0.84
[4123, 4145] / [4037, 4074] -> 0.95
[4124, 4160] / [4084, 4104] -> 1.21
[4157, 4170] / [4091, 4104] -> 1.40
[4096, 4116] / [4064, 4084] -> 0.80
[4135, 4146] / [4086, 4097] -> 1.10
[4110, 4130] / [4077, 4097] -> 1.08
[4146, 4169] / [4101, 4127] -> 1.08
